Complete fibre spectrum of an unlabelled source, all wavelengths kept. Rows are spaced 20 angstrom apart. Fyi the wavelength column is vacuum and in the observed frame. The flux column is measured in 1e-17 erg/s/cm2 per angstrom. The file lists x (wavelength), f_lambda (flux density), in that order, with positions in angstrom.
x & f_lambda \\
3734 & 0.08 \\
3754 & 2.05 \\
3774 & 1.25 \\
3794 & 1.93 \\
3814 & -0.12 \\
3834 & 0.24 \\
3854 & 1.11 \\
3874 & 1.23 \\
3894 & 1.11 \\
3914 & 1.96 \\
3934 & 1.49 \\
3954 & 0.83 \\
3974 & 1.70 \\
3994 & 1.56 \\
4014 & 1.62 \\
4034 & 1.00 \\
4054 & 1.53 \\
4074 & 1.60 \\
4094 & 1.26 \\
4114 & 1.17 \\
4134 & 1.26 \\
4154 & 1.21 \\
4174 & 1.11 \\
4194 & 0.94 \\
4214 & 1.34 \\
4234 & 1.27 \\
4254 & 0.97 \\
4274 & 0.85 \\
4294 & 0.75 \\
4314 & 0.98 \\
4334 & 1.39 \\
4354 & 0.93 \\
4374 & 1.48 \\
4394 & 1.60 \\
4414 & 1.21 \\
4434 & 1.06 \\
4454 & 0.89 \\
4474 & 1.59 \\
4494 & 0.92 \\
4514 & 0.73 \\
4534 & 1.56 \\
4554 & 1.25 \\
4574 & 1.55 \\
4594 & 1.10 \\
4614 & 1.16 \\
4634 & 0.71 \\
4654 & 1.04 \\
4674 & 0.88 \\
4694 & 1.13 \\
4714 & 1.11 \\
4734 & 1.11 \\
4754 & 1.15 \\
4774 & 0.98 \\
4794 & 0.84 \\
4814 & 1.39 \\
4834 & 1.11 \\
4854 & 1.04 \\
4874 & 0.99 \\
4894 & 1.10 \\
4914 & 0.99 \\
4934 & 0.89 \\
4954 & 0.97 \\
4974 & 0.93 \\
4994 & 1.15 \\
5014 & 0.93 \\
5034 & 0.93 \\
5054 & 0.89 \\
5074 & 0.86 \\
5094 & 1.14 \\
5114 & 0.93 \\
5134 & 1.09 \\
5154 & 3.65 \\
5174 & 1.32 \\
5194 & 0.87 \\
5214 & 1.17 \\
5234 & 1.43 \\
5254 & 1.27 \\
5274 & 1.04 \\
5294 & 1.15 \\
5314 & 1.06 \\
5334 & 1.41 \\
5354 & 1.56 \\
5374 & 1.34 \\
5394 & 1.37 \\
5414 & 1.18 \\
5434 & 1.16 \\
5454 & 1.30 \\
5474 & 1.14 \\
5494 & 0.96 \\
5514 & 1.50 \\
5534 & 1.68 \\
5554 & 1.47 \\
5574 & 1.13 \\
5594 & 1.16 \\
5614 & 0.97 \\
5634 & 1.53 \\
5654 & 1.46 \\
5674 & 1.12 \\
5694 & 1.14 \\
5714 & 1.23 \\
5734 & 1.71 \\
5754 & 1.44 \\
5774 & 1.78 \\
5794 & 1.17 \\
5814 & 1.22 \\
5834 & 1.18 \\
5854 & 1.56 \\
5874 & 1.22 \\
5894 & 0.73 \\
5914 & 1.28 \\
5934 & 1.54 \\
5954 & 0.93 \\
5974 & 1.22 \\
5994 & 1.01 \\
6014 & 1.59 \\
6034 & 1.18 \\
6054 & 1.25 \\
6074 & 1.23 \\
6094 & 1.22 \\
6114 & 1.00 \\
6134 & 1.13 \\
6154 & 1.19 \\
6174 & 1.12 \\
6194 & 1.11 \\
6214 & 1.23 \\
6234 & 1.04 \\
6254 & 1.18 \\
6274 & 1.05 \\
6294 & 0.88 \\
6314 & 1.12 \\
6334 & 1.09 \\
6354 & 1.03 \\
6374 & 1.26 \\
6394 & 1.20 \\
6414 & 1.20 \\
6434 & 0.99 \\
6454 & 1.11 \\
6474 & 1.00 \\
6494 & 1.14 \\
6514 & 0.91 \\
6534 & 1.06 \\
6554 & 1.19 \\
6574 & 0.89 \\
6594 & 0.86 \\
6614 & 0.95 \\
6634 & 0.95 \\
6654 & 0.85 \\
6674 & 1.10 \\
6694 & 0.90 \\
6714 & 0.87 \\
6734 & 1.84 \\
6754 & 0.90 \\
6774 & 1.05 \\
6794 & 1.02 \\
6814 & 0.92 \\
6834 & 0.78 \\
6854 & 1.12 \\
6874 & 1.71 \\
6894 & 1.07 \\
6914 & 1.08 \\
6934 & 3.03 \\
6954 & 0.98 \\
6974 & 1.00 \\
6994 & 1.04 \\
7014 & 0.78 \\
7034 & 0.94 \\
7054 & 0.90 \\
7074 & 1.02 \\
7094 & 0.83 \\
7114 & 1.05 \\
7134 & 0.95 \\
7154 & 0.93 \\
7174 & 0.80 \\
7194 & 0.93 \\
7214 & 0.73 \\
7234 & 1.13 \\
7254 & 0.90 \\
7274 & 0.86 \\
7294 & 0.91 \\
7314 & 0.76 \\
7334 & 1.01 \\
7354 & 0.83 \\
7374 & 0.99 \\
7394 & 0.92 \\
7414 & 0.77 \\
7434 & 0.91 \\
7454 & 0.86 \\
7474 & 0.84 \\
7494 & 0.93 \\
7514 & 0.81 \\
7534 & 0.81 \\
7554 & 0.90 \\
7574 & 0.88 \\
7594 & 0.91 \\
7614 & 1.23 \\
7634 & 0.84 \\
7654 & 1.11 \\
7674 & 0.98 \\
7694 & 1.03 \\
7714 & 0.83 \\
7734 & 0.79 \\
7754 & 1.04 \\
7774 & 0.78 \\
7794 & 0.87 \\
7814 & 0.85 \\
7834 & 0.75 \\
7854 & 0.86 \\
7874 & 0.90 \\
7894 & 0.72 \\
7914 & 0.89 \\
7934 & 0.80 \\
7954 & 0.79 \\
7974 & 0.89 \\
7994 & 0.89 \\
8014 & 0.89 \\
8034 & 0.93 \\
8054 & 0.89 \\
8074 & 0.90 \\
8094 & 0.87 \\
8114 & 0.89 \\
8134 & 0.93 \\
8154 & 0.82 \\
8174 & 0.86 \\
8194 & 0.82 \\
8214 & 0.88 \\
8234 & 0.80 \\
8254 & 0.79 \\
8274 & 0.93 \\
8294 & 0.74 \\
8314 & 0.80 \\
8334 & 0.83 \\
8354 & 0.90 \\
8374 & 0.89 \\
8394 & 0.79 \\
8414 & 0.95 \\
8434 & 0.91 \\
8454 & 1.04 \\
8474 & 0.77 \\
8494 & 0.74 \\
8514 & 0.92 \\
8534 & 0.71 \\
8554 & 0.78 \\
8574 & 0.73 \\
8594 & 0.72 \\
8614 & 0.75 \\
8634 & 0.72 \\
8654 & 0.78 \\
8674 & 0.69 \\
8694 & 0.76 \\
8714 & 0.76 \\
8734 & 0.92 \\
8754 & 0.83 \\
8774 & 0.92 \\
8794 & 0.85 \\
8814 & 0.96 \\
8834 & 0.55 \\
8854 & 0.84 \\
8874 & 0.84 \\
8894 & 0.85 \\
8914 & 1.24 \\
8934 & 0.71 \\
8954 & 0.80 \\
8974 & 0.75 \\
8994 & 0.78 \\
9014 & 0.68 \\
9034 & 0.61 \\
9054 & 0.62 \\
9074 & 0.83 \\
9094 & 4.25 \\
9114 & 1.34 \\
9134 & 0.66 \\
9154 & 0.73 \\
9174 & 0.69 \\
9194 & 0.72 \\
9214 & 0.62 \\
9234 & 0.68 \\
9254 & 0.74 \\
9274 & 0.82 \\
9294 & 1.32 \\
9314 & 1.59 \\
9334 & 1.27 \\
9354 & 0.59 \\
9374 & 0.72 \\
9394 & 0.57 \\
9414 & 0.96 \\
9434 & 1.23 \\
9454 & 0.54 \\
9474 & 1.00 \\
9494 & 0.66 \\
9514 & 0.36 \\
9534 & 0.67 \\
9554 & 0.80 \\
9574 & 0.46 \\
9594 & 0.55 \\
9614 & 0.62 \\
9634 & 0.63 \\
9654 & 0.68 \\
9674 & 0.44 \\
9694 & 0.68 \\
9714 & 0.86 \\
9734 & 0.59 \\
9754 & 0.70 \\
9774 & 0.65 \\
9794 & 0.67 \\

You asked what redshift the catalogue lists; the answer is 0.38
